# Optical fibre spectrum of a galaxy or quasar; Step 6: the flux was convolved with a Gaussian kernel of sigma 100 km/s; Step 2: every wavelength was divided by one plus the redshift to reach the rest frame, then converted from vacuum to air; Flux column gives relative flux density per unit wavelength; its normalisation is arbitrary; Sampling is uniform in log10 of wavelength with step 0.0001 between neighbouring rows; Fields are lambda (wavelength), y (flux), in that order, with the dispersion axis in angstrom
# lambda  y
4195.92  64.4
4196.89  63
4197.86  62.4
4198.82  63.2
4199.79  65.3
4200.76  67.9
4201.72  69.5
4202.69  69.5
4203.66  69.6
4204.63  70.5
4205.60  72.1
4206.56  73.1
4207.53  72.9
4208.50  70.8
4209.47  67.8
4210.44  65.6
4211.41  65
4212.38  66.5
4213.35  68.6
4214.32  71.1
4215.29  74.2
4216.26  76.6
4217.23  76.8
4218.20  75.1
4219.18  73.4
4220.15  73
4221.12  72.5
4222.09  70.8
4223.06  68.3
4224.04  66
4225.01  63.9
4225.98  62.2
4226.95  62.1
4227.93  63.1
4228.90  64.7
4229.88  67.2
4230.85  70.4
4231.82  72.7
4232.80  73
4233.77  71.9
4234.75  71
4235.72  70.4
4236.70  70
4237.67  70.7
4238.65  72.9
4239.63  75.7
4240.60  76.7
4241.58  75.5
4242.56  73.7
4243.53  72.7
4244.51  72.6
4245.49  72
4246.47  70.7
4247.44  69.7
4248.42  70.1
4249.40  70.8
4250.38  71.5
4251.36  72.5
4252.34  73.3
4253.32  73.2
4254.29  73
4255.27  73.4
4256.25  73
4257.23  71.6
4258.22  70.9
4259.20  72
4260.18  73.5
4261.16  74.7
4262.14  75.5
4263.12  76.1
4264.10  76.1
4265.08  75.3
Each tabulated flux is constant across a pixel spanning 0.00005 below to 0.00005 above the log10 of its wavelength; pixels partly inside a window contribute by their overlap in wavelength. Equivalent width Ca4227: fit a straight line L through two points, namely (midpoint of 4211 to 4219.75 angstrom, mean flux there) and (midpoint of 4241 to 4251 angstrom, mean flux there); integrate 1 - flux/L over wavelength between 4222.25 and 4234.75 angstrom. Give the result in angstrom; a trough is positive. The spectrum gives 0.8 angstrom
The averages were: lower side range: 72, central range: 67.4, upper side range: 71.9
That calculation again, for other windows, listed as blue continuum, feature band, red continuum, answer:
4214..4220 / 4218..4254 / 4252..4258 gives 1.4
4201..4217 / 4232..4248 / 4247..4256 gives -0.2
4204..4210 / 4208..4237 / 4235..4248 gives 0.9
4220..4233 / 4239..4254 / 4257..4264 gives -0.3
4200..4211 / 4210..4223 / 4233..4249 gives -0.2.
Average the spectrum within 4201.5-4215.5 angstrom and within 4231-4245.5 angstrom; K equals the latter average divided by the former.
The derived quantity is 1.04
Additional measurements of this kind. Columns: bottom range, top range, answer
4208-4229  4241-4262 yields 1.05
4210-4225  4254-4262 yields 1.03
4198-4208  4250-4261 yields 1.05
